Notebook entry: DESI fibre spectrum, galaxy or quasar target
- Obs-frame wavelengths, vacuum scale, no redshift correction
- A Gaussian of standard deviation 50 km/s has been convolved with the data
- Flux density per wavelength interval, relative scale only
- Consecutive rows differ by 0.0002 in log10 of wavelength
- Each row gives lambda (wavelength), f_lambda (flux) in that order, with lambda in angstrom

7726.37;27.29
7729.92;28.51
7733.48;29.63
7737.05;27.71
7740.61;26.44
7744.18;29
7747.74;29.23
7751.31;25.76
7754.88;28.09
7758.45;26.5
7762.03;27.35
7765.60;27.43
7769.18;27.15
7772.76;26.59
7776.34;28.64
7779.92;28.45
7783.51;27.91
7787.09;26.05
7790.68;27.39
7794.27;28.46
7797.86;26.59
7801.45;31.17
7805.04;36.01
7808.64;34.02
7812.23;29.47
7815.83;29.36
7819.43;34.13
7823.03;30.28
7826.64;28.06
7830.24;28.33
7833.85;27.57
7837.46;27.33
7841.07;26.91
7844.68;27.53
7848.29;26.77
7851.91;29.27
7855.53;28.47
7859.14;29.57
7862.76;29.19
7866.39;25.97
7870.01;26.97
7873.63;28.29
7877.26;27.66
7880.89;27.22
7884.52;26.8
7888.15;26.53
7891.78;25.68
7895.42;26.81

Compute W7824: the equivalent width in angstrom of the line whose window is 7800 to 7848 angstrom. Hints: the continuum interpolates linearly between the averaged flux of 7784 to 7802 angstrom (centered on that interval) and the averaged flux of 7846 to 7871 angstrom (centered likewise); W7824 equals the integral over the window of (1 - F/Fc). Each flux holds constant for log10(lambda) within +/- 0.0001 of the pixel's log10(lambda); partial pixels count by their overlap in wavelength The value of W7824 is -3.50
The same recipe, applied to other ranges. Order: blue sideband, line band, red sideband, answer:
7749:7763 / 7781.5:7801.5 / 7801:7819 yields 1.8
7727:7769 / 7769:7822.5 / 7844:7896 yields -3.6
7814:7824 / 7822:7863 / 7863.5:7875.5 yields 1.7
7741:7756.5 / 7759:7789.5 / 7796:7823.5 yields 2.0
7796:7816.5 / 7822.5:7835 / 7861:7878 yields 0.6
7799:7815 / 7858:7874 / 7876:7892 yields 0.1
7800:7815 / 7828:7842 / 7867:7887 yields 1.3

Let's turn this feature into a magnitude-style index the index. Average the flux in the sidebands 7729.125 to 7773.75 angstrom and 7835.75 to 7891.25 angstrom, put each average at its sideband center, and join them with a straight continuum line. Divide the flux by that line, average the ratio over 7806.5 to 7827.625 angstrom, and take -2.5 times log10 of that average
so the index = -0.13 mag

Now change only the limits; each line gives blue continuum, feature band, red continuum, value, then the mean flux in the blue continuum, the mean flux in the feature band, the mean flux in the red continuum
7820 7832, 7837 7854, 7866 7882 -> 0.04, 29.4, 27.6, 27.3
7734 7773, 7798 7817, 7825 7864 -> -0.14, 27.5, 31.6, 28.1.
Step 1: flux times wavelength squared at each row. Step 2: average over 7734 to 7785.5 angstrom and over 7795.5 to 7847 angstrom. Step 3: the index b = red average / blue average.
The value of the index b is 1.09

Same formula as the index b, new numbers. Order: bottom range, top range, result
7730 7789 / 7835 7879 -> 1.03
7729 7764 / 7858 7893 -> 1.02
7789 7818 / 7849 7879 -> 0.94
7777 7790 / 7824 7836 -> 1.03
